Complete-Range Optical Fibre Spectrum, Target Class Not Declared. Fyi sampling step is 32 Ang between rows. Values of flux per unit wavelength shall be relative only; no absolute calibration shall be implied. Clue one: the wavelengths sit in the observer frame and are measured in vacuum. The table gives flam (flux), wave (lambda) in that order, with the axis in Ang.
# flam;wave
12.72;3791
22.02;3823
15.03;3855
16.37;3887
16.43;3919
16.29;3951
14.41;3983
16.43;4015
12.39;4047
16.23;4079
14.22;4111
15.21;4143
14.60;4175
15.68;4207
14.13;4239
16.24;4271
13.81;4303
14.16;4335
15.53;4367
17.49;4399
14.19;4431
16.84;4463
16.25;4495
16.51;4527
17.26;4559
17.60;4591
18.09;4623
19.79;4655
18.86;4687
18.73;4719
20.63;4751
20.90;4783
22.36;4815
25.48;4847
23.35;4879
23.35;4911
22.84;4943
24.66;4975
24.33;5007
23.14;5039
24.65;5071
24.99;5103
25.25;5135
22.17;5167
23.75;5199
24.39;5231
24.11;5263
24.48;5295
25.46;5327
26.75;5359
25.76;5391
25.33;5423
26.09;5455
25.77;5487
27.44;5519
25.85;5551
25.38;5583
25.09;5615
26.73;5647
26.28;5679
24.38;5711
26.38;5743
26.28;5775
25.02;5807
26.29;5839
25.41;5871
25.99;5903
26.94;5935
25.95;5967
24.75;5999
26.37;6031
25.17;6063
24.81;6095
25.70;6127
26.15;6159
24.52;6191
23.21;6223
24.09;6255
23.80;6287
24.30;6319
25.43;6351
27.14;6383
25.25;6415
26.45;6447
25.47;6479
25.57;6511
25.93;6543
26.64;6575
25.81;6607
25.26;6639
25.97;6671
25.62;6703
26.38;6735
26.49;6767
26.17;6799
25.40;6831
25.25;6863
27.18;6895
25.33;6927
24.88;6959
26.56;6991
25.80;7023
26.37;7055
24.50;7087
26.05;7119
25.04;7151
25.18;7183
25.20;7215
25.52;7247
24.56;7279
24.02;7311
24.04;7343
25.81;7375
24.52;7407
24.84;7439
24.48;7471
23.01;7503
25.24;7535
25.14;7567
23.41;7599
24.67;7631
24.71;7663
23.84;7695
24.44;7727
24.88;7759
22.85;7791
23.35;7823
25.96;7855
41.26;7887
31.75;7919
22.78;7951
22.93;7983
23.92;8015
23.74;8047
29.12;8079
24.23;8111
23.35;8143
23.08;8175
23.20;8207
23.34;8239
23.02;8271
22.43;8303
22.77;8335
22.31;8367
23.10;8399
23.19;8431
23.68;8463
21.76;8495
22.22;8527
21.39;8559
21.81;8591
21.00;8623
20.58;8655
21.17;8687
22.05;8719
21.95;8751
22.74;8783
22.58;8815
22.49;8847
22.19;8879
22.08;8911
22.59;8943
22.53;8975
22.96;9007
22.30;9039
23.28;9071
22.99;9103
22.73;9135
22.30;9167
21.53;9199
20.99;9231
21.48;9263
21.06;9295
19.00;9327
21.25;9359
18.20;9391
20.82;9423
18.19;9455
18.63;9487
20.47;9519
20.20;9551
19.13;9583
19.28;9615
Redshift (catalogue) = 0.20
